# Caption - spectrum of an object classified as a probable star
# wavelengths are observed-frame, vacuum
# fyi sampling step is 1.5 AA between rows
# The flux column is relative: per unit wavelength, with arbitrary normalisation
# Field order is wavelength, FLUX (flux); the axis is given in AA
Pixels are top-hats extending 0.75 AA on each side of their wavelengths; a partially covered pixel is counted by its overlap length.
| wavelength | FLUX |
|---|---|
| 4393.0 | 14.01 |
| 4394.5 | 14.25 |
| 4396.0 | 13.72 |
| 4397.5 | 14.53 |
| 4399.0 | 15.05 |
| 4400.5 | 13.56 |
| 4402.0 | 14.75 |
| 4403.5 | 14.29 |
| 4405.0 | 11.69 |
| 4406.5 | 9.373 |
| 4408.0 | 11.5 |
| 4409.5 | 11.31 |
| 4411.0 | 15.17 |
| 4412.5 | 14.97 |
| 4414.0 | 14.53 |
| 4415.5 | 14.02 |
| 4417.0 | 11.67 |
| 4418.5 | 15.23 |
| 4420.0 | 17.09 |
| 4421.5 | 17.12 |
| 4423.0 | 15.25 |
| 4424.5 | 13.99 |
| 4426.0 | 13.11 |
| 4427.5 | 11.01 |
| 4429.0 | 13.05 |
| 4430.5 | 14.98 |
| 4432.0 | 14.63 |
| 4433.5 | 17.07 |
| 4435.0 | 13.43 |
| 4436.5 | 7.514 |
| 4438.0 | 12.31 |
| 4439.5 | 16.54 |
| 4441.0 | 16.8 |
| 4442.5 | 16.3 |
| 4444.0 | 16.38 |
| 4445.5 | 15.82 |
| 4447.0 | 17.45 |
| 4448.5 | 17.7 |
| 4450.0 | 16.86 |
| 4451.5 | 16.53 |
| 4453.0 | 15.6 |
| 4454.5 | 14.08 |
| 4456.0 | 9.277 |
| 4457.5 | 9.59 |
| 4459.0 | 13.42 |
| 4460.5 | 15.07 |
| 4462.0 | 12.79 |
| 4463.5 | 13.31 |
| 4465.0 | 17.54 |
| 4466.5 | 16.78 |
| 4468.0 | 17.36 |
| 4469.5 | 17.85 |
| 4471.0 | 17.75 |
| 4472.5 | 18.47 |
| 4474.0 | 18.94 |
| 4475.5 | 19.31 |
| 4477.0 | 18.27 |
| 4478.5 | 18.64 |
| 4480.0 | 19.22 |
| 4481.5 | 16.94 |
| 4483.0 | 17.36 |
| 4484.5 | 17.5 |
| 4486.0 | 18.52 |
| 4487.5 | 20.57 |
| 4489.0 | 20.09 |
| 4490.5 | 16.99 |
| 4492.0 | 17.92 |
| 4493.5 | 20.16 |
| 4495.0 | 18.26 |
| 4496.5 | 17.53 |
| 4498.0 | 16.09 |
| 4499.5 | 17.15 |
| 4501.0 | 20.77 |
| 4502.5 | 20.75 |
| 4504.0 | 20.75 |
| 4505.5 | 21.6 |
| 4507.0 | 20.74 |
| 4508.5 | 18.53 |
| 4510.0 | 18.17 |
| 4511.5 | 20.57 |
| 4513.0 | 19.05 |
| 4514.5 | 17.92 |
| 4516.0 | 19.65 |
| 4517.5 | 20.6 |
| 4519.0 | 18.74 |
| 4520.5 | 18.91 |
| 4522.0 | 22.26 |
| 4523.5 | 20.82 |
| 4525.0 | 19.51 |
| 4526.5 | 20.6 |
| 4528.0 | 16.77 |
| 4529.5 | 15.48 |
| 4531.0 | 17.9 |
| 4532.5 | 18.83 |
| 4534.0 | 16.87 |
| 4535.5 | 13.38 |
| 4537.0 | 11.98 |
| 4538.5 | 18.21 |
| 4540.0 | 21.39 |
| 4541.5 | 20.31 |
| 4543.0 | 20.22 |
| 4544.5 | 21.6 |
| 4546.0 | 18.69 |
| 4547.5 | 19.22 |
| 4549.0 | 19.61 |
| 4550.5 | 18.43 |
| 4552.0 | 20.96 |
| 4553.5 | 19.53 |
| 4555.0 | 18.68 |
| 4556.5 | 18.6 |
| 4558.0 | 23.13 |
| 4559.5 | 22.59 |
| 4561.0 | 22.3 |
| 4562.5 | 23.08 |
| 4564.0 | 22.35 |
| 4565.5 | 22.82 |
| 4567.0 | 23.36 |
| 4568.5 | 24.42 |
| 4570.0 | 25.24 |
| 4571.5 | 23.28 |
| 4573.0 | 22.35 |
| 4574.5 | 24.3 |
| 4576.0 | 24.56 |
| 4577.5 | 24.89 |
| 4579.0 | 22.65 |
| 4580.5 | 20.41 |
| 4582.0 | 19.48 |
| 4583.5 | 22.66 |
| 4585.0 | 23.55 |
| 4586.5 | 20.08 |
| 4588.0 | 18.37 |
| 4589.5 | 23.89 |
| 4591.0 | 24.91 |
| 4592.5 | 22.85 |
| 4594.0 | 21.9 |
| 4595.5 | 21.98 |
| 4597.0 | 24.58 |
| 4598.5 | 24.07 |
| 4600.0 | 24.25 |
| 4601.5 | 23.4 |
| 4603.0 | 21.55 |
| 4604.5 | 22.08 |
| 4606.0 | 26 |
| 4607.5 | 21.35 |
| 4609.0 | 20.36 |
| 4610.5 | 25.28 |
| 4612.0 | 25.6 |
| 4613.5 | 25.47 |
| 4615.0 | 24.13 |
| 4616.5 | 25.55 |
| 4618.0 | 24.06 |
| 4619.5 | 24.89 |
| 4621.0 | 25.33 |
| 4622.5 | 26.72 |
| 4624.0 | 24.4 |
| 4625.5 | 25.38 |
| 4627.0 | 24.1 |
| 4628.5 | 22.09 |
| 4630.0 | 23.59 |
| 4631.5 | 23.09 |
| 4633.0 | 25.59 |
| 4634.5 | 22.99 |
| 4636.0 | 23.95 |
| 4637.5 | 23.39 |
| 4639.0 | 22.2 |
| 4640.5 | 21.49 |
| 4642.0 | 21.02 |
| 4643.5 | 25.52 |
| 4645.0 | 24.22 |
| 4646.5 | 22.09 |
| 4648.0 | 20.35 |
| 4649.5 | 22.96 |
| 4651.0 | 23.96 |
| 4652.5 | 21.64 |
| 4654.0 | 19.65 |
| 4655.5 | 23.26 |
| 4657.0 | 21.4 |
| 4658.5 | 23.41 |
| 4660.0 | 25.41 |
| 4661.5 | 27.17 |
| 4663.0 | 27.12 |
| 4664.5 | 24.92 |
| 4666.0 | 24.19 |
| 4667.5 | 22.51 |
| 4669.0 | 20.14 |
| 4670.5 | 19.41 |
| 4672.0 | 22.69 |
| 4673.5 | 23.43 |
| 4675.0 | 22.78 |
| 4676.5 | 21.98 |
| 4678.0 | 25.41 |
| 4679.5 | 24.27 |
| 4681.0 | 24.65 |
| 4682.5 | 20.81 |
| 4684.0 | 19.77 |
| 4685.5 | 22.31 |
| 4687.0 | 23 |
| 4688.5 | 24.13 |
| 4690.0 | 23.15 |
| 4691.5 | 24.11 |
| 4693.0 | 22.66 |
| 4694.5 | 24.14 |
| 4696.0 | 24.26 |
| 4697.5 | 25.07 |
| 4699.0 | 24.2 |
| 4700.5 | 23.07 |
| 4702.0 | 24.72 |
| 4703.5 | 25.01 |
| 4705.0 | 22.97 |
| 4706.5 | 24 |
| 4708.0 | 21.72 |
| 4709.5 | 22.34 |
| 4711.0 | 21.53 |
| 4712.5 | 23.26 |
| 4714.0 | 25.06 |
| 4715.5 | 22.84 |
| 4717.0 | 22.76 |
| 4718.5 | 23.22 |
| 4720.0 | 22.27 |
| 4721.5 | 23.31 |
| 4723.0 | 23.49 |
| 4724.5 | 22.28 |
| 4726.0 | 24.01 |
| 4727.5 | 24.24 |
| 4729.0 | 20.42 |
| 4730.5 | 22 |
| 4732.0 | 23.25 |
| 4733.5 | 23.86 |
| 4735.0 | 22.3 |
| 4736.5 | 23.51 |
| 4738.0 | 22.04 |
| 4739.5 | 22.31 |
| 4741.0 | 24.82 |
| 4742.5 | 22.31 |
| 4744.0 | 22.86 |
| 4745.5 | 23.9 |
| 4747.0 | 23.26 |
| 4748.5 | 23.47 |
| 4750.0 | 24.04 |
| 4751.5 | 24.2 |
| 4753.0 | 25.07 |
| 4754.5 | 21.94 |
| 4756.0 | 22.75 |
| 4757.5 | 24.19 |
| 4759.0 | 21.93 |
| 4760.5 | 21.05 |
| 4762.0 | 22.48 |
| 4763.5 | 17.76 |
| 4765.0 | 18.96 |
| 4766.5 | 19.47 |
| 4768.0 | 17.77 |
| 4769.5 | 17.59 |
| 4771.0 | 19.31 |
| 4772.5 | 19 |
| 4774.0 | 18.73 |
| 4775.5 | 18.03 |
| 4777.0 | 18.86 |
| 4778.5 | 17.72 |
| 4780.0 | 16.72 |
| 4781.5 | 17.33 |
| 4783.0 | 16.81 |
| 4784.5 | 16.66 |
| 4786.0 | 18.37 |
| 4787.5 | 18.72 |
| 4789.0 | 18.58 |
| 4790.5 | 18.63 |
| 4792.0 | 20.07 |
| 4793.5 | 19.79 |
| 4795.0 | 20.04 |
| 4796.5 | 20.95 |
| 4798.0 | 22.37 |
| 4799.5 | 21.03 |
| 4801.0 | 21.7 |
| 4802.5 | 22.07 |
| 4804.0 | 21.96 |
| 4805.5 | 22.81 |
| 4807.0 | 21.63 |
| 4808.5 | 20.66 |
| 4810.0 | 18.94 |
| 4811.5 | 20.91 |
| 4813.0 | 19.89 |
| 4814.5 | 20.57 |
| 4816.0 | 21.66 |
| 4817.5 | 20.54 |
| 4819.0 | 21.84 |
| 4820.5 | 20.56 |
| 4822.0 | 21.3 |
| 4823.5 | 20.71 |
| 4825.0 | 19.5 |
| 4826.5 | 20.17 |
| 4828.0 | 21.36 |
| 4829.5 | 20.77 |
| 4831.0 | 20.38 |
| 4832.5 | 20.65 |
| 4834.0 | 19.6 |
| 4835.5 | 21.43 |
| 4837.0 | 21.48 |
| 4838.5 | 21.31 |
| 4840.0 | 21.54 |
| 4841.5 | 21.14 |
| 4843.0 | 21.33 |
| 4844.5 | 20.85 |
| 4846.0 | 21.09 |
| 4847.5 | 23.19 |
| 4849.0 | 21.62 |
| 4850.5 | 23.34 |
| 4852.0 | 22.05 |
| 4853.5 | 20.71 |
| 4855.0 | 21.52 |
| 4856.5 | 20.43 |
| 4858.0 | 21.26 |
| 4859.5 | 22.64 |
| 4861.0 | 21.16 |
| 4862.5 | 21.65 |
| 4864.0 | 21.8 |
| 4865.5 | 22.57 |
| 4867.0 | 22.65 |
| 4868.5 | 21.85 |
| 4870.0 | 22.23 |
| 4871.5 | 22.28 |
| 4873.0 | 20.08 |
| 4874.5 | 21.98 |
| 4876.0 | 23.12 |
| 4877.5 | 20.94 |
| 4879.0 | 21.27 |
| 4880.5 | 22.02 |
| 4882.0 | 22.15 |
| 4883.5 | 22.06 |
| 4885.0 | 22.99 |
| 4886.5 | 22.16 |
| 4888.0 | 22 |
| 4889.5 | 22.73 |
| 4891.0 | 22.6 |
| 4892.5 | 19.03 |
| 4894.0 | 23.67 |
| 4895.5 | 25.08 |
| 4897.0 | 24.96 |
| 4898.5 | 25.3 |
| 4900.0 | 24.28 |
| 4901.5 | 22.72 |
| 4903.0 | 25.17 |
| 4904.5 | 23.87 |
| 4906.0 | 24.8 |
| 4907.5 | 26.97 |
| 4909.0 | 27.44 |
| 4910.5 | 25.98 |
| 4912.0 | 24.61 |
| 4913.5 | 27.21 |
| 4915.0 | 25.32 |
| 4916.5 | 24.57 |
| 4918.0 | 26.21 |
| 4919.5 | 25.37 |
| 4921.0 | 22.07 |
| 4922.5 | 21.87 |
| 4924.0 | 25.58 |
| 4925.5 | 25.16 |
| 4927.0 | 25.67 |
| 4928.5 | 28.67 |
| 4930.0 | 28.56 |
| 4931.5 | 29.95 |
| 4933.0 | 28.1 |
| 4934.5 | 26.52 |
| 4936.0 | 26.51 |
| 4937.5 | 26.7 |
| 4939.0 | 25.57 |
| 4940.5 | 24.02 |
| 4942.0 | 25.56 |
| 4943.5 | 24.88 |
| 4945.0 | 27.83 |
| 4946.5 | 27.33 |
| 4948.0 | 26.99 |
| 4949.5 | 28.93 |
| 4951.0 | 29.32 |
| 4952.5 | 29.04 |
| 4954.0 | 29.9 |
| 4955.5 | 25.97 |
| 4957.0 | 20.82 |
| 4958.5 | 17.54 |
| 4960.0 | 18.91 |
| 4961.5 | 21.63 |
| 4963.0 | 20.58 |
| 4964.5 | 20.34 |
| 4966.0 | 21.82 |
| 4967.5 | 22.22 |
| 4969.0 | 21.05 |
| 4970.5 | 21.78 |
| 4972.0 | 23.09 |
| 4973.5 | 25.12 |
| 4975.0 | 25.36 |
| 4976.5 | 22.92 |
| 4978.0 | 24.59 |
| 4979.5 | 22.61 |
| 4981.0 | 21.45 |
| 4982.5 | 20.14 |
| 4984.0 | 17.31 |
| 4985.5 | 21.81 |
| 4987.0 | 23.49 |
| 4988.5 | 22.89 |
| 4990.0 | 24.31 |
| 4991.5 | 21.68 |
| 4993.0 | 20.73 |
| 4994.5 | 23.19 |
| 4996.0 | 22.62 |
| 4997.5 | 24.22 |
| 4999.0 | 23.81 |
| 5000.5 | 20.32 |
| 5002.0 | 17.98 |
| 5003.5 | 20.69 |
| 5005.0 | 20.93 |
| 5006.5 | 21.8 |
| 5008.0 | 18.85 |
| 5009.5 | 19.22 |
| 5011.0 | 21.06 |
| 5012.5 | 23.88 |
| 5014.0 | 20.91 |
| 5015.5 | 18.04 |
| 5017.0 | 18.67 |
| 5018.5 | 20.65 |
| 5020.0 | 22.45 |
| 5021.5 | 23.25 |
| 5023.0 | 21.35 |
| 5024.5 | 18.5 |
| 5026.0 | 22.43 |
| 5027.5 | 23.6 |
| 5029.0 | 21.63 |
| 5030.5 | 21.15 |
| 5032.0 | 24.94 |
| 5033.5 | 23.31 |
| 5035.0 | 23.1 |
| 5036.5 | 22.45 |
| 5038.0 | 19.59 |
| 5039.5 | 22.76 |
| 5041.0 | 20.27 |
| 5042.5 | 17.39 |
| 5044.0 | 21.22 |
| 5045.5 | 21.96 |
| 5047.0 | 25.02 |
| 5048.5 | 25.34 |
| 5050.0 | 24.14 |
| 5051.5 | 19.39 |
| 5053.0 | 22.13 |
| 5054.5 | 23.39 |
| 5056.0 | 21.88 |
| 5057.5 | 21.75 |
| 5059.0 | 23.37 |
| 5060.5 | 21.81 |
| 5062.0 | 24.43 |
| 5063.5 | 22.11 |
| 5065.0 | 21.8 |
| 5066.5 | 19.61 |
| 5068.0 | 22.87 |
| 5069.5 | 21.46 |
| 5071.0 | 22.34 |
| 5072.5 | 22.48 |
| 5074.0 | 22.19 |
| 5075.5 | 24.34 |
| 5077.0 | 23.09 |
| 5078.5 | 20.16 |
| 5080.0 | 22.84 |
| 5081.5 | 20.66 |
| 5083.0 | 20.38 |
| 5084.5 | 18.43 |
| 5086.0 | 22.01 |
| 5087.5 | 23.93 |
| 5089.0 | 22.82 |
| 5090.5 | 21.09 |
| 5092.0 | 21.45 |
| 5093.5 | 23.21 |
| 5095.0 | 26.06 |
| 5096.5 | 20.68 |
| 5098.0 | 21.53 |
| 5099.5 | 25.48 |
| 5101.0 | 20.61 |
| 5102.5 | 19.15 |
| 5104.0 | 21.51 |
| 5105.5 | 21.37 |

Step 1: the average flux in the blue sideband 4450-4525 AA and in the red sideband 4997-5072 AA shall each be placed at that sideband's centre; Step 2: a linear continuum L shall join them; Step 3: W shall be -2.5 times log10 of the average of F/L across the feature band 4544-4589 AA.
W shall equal -0.18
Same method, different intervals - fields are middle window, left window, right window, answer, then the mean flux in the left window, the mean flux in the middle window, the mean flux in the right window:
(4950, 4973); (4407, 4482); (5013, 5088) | -0.11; 15.2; 23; 21.9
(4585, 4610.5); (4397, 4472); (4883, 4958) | -0.24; 14.5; 22.7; 25.4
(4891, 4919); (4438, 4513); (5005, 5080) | -0.19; 17.3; 24.8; 21.8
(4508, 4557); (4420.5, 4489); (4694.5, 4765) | -0.06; 15.8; 18.9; 23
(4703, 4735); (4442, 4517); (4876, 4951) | -0.07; 17.5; 23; 24.9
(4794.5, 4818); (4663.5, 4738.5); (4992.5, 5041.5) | 0.07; 23.1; 21.1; 21.5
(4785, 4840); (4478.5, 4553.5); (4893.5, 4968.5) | 0.13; 18.9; 20.6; 25.2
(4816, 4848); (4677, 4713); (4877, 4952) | 0.16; 23.3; 21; 25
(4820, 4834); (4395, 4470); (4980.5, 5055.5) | -0.07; 14.4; 20.5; 21.6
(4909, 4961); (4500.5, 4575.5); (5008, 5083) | -0.20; 20.1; 25.8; 21.8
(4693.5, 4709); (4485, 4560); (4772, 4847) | -0.20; 19.1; 23.9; 20.2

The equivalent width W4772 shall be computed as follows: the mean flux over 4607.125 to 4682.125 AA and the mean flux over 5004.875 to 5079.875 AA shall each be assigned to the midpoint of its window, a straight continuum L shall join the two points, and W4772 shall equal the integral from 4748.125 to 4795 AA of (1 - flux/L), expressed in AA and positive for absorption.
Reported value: 6.4 AA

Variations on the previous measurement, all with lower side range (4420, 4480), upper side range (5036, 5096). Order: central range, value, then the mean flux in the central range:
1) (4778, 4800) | 0.2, 18.9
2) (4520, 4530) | -1.9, 19.3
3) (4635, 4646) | -3.5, 23.1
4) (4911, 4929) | -4.1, 25.2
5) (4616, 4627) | -5.0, 25.1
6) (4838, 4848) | -0.9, 21.5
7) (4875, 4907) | -4.5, 23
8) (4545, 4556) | -1.9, 19.3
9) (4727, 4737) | -2.3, 22.7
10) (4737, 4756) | -4.8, 23.3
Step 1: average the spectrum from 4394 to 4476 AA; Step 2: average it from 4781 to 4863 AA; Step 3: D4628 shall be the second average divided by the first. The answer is 1.4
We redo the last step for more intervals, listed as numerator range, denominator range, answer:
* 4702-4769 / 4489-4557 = 1.20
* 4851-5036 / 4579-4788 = 1.03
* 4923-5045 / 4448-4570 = 1.24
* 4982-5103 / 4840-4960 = 0.91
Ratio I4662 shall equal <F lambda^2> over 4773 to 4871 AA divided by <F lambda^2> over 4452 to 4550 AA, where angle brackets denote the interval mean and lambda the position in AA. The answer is 1.32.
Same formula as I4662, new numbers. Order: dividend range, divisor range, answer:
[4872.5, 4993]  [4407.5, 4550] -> 1.72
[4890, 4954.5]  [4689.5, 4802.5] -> 1.28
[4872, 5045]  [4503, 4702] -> 1.21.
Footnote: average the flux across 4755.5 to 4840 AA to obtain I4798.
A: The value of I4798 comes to 20.1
